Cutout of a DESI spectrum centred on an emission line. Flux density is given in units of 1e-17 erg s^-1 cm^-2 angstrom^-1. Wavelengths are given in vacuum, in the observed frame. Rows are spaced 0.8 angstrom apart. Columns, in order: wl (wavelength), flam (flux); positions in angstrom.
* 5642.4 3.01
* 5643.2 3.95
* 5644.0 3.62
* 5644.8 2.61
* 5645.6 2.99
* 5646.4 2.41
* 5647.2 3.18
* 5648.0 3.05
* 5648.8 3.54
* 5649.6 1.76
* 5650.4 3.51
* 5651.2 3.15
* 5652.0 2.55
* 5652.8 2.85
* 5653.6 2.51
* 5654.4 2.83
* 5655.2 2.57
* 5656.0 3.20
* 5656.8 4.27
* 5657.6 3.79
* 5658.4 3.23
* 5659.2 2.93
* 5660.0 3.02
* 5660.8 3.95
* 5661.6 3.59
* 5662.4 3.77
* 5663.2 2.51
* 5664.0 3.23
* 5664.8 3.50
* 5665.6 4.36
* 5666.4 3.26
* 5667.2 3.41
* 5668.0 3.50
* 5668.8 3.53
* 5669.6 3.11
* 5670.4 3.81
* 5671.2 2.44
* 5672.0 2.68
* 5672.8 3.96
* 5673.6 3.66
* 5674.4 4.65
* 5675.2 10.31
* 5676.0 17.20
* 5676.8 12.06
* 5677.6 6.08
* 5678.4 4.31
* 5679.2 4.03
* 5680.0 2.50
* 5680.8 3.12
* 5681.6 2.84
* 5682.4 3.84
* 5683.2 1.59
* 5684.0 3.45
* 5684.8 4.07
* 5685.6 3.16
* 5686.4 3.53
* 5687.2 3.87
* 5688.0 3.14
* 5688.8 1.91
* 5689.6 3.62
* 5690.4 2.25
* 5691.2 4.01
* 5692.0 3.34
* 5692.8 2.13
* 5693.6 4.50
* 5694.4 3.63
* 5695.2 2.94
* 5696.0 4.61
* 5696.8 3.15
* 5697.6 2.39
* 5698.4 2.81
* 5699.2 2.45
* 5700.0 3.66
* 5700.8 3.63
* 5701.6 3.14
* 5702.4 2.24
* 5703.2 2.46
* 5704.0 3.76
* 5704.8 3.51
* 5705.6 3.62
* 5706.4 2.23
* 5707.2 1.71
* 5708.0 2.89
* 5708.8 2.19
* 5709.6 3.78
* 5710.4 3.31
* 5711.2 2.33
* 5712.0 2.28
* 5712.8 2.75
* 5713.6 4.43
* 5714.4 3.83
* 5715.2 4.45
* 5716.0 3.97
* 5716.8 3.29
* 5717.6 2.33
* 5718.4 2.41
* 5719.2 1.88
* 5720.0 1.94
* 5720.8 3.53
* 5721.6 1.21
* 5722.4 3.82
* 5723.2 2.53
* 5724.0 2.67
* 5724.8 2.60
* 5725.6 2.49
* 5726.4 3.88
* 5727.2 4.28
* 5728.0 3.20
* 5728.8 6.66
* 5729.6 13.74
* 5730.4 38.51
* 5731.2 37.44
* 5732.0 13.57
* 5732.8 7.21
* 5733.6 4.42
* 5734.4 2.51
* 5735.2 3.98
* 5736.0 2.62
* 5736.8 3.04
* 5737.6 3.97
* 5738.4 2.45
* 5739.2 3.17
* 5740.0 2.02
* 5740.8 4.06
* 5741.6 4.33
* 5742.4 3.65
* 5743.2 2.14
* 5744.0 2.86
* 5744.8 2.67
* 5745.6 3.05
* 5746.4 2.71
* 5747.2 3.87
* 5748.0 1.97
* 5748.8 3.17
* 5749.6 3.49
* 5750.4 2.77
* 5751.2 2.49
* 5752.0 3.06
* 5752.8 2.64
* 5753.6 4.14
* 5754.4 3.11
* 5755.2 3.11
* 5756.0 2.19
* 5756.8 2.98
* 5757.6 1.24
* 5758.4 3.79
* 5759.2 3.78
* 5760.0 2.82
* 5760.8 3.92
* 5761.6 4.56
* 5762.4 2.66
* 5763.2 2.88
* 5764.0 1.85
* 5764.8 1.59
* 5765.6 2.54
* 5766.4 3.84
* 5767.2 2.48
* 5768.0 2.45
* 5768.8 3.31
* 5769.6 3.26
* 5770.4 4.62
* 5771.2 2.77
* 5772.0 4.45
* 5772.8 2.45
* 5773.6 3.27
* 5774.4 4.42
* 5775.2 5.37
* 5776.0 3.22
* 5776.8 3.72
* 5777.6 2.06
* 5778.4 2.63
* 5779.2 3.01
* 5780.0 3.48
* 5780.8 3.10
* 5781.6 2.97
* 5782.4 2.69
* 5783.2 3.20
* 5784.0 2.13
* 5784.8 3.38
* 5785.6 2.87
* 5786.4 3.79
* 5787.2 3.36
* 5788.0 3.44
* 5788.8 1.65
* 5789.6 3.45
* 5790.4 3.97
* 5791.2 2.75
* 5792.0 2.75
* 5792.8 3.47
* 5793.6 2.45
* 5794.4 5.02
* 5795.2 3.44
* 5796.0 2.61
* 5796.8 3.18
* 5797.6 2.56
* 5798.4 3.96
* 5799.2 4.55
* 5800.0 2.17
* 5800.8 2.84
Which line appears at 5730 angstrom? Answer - [O III] 5007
